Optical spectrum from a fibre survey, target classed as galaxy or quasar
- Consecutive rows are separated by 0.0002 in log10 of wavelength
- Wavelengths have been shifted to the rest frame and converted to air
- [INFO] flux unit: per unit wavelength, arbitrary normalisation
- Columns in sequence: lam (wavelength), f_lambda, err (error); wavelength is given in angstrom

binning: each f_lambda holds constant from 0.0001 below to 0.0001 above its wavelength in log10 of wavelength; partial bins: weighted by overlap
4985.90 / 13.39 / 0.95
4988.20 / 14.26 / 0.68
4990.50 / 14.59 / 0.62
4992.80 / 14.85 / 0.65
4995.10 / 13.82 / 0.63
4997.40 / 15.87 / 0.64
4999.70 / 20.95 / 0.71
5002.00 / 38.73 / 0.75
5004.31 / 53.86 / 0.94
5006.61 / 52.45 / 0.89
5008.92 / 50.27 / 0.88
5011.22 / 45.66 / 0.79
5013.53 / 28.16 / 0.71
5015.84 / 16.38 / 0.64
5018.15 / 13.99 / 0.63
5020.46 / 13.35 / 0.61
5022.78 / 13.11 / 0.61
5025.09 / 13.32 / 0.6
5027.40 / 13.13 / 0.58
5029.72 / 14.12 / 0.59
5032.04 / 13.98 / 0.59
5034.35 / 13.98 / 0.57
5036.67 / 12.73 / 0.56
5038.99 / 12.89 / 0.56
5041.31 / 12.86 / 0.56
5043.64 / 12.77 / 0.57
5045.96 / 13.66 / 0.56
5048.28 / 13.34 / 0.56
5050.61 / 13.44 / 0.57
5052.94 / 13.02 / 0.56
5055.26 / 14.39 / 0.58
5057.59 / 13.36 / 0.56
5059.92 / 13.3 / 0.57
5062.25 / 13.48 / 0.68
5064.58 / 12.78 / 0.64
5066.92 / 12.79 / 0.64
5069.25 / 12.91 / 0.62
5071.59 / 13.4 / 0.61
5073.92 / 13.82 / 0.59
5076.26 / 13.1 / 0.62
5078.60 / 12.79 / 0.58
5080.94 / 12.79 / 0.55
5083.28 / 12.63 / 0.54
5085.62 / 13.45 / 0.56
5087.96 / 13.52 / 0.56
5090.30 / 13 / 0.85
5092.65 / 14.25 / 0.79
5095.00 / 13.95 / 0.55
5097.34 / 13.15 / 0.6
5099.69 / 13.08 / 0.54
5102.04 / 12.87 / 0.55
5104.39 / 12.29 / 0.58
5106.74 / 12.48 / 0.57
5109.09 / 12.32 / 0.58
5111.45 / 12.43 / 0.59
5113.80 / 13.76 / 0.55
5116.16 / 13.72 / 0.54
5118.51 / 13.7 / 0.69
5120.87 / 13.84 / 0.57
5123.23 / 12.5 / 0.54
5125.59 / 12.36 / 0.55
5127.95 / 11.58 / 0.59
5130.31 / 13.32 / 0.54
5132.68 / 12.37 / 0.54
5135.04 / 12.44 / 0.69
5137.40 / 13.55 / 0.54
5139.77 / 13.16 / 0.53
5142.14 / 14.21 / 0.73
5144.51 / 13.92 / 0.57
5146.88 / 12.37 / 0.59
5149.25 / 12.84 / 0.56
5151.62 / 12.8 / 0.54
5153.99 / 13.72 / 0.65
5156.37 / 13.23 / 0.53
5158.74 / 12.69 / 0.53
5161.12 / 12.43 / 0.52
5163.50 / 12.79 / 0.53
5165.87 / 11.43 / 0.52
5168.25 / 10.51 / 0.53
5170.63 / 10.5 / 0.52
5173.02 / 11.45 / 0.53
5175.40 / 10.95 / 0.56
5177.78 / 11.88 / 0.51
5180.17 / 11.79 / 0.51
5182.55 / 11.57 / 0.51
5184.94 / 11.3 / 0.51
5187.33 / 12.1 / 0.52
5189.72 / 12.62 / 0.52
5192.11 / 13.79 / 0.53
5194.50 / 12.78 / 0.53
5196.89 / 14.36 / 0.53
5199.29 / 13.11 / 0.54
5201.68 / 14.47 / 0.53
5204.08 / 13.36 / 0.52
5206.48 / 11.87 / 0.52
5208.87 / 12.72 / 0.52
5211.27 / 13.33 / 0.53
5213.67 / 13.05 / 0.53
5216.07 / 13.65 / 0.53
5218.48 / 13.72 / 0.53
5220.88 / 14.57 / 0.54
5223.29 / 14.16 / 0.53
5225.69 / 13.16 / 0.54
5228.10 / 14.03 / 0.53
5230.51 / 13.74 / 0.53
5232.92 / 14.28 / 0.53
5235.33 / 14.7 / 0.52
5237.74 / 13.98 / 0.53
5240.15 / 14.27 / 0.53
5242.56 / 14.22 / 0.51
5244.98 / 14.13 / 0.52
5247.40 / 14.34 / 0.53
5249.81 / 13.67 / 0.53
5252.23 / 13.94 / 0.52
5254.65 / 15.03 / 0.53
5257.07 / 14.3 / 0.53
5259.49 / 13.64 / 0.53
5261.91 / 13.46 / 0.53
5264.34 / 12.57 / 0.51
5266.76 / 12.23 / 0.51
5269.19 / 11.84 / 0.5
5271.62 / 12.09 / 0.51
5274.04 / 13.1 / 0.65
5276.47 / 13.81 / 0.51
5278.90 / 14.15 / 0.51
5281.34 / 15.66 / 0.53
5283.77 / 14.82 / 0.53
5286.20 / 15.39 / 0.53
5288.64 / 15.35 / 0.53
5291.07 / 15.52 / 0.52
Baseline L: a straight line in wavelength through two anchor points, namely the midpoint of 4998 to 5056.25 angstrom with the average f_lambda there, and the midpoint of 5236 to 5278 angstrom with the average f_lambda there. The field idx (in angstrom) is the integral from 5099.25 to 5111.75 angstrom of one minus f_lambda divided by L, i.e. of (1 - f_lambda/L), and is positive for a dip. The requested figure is 4.1 angstrom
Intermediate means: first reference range 21.3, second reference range 13.6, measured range 12.6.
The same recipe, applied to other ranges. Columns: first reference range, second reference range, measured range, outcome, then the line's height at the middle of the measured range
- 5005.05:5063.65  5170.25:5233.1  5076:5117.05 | 8.5 angstrom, 16.5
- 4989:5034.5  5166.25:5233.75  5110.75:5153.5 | 9.4 angstrom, 16.8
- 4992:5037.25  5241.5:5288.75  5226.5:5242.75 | 1.0 angstrom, 15.1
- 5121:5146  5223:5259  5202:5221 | 0.7 angstrom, 13.8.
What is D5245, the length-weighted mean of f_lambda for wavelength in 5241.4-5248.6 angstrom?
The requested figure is 14.2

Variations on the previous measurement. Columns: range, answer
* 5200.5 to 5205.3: 13.9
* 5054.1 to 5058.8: 13.9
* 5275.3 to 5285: 14.6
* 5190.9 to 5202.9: 13.7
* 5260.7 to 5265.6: 13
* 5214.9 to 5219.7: 13.7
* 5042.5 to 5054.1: 13.3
